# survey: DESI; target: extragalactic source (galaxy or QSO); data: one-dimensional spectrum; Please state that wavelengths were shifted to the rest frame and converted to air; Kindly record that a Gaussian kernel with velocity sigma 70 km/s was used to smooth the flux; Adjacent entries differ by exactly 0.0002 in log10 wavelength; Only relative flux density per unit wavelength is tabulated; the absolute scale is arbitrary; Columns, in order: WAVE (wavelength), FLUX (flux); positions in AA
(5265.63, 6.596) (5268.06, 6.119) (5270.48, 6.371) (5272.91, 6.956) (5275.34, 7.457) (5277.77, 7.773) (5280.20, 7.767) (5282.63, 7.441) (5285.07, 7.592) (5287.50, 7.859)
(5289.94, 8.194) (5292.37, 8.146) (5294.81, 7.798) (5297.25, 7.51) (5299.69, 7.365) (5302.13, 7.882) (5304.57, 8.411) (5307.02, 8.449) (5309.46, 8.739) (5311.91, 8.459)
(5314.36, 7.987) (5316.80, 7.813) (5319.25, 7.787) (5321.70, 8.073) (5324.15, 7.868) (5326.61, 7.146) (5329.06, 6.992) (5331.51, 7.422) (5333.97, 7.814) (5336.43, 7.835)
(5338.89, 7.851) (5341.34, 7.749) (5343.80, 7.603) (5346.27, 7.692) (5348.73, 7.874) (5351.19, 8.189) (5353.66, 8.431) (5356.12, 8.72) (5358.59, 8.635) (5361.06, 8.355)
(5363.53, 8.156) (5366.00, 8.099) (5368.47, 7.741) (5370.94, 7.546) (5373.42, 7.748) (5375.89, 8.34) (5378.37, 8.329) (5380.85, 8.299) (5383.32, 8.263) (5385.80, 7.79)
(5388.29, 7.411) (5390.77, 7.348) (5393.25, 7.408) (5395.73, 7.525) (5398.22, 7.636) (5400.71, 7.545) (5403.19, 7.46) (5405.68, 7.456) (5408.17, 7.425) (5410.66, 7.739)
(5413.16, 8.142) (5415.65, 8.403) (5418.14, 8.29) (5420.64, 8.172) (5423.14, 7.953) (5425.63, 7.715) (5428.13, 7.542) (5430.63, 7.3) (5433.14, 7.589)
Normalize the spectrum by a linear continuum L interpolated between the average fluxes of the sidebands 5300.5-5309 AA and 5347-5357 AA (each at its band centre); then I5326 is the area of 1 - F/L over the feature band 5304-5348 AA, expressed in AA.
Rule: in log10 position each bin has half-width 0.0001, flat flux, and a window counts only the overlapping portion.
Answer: 2.1 AA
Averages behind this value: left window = 8.25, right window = 8.26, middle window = 7.86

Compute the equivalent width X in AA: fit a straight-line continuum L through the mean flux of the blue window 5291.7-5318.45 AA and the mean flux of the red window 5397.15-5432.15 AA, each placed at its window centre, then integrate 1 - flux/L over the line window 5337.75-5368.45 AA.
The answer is -0.7 AA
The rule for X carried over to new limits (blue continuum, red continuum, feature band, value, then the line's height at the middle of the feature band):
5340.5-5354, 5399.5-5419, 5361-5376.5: -0.2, 7.86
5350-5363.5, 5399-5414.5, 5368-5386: 0.2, 8.11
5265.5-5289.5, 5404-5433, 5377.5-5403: -0.1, 7.7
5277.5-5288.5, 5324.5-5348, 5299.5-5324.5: -1.6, 7.63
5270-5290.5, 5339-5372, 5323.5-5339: 0.7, 7.88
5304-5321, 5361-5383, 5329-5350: 1.2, 8.15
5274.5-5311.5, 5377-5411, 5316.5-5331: 0.5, 7.84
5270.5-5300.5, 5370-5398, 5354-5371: -1.0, 7.77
